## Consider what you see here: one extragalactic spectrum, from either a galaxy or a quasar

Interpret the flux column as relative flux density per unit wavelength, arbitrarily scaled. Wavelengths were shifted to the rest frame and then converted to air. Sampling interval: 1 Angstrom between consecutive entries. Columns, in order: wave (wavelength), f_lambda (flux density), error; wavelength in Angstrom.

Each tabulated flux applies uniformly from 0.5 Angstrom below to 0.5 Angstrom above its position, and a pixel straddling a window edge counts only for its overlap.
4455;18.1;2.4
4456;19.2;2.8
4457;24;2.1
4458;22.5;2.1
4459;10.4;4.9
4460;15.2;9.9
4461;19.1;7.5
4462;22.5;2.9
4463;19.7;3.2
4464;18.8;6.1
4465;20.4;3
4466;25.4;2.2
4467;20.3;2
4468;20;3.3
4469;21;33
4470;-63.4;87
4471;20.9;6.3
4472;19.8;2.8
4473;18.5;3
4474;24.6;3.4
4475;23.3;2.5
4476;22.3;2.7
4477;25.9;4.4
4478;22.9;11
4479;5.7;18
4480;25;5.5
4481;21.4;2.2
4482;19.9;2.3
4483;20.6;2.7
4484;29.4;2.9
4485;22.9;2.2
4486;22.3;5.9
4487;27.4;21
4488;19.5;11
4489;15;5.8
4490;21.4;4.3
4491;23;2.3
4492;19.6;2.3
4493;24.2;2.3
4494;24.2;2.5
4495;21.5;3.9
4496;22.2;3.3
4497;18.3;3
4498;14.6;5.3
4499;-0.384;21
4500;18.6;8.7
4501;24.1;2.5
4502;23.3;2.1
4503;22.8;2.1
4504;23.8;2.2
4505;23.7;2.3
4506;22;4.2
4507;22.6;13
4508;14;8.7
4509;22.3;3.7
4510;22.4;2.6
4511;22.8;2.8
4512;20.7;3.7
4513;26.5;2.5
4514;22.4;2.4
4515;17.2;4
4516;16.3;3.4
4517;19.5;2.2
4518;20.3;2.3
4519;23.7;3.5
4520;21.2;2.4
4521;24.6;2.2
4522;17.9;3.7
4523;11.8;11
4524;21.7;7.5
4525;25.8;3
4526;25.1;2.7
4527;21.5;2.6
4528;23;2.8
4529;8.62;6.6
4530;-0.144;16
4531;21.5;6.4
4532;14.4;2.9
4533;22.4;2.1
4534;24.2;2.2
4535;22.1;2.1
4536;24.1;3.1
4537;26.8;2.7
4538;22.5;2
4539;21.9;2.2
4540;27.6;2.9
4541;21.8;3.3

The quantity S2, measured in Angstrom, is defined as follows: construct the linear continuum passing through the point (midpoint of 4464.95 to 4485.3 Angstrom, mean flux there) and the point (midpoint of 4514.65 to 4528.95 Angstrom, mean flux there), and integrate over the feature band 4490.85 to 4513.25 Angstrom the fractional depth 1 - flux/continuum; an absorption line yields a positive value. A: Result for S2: -1.8 Angstrom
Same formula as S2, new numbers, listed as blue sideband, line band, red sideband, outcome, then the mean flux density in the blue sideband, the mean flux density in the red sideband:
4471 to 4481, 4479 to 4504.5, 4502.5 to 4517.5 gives 0.5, 20.9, 21.3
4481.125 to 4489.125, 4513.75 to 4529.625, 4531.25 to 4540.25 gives 2.0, 22.4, 22.7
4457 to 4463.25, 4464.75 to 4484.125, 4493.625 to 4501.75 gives 1.5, 18.6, 18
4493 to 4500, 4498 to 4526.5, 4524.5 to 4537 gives -3.1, 17.4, 19.7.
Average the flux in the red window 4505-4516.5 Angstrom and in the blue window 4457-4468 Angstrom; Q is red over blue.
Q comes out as 1.1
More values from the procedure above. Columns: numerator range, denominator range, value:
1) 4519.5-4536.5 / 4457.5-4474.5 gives 1.29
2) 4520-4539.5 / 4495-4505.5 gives 1.04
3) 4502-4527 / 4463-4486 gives 1.21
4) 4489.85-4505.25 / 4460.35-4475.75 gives 1.30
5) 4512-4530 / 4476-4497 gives 0.92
